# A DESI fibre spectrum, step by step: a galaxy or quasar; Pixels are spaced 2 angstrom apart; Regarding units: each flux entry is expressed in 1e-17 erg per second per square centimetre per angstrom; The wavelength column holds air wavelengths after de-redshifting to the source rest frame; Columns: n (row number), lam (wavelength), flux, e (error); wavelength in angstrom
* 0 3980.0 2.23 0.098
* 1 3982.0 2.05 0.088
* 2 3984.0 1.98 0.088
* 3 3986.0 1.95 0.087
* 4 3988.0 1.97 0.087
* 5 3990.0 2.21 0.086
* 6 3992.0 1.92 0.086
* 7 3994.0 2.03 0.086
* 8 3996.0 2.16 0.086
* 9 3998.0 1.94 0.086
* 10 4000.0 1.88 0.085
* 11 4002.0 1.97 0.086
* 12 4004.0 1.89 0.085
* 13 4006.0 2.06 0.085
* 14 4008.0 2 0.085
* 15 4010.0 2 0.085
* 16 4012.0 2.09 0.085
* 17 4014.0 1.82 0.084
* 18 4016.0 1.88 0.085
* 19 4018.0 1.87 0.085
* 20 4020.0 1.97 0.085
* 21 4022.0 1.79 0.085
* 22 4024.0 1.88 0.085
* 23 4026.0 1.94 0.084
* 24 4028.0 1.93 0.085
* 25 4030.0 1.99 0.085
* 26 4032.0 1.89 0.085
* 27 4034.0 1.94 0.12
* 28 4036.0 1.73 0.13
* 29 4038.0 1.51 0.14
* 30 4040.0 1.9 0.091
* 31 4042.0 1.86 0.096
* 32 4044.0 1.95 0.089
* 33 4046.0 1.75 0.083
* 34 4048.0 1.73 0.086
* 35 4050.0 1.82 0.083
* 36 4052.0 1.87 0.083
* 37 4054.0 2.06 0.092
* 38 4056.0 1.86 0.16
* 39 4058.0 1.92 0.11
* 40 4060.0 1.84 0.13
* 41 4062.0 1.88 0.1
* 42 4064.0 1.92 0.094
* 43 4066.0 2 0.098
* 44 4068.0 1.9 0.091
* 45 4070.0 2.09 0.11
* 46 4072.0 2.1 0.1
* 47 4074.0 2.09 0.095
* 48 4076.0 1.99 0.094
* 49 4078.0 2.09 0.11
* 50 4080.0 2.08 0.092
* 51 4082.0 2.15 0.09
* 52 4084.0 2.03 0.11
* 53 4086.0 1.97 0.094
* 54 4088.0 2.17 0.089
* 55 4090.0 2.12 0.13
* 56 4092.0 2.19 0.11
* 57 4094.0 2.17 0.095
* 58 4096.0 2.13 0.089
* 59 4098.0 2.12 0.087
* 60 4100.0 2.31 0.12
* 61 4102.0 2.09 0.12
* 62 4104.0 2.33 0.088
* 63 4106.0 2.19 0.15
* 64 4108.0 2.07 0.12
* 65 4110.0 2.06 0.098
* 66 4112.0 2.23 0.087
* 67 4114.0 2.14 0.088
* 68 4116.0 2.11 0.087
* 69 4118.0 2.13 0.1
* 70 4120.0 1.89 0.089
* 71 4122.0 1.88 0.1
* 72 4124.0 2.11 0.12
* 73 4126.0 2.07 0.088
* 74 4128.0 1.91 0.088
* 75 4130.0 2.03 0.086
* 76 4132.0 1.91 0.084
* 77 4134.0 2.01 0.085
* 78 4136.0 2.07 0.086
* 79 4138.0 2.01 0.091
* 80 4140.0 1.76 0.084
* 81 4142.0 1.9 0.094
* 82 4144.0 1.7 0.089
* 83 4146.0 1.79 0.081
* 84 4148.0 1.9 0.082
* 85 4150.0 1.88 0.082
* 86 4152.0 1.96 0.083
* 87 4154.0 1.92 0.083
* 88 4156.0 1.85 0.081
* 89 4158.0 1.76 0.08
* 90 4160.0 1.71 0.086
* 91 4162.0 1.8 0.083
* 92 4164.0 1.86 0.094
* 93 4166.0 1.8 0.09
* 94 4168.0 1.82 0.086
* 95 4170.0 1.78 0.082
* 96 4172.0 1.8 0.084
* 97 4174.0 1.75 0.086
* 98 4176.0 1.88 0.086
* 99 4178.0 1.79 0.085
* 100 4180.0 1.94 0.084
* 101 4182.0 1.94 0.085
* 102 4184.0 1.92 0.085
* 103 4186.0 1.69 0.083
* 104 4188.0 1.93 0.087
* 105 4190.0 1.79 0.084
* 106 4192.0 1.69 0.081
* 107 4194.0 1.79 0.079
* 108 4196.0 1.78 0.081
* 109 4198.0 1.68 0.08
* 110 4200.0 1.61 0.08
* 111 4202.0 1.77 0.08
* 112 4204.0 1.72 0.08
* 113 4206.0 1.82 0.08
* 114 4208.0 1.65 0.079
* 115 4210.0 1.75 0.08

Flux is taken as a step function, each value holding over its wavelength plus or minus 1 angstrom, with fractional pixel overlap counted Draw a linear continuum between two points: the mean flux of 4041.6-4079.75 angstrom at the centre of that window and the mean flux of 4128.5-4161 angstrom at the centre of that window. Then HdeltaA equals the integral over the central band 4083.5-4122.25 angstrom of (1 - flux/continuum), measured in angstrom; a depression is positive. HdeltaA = -4.3 angstrom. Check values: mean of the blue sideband 1.94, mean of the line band 2.12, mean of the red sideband 1.89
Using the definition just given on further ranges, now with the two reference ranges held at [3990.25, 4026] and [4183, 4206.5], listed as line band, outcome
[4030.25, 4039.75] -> 0.7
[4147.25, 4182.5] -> -0.9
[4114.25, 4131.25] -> -1.7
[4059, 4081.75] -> -1.3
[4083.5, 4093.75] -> -1.3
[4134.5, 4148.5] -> -0.5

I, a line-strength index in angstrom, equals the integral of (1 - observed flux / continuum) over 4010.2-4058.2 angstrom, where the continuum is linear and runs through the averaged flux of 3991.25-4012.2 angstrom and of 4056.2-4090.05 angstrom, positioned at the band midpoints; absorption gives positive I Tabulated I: 3.1 angstrom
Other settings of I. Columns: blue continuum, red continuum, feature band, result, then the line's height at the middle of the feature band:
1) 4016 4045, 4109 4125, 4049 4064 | 0.3 angstrom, 1.93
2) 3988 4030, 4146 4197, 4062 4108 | -4.8 angstrom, 1.9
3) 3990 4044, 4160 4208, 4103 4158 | -4.6 angstrom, 1.83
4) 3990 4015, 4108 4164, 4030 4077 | 1.8 angstrom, 1.97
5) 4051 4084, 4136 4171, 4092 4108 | -2.1 angstrom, 1.93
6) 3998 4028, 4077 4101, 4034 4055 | 2.0 angstrom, 2.01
